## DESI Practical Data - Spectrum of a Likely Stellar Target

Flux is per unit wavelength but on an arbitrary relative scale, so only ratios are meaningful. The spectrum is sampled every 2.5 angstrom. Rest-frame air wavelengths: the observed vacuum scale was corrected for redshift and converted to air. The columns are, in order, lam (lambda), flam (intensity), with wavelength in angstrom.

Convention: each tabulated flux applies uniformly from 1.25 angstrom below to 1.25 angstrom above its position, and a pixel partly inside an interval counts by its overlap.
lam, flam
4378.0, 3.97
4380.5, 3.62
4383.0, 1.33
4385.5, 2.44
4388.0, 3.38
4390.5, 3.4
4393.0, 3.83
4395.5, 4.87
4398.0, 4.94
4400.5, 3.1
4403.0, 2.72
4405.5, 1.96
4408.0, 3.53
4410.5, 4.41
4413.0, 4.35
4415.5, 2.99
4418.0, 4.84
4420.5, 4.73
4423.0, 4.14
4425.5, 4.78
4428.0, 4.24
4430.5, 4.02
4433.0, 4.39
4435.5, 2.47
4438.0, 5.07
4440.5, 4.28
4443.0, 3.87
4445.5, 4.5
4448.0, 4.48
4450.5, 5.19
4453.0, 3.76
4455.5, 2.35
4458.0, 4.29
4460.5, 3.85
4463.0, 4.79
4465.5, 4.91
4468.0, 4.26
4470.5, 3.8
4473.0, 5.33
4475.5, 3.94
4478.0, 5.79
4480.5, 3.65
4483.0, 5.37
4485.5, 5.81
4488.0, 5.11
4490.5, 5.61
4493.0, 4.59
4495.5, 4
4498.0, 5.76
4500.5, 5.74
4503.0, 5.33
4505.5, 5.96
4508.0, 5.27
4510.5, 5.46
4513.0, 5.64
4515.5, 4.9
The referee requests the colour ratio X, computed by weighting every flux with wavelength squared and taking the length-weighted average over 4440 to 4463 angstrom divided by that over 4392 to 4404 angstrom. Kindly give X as 1.1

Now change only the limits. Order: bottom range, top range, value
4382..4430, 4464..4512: 1.41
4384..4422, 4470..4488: 1.37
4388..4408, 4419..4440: 1.22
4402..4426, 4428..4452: 1.12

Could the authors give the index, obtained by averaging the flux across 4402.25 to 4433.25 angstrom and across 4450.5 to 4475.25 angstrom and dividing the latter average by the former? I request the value 1.07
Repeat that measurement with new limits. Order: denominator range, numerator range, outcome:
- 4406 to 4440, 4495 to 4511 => 1.32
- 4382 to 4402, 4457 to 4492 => 1.39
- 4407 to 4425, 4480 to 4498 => 1.19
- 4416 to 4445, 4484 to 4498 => 1.20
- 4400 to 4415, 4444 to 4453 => 1.37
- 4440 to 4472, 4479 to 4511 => 1.24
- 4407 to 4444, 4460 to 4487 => 1.14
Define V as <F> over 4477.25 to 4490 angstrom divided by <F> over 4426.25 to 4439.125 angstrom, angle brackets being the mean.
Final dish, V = 1.27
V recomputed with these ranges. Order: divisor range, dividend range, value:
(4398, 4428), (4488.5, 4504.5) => 1.35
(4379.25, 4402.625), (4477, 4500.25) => 1.50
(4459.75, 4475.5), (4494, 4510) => 1.19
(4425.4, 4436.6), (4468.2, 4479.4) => 1.19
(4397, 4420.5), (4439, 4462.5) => 1.11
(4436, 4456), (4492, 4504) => 1.21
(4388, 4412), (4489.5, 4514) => 1.47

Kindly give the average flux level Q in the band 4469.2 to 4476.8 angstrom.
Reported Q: 4.37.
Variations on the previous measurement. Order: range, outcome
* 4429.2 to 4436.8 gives 3.64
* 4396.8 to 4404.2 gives 3.58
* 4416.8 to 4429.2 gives 4.55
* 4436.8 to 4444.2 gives 4.41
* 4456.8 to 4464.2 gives 4.31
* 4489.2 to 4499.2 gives 4.99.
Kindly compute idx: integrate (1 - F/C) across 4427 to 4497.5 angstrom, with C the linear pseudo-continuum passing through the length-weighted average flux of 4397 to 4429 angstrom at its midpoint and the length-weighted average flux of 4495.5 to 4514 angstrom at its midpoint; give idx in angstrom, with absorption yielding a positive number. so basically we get 4.67 angstrom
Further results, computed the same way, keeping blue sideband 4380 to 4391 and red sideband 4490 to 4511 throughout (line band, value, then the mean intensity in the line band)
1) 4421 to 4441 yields -2.41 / 4.19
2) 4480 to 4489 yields -0.29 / 5.09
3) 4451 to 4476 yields 1.72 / 4.17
